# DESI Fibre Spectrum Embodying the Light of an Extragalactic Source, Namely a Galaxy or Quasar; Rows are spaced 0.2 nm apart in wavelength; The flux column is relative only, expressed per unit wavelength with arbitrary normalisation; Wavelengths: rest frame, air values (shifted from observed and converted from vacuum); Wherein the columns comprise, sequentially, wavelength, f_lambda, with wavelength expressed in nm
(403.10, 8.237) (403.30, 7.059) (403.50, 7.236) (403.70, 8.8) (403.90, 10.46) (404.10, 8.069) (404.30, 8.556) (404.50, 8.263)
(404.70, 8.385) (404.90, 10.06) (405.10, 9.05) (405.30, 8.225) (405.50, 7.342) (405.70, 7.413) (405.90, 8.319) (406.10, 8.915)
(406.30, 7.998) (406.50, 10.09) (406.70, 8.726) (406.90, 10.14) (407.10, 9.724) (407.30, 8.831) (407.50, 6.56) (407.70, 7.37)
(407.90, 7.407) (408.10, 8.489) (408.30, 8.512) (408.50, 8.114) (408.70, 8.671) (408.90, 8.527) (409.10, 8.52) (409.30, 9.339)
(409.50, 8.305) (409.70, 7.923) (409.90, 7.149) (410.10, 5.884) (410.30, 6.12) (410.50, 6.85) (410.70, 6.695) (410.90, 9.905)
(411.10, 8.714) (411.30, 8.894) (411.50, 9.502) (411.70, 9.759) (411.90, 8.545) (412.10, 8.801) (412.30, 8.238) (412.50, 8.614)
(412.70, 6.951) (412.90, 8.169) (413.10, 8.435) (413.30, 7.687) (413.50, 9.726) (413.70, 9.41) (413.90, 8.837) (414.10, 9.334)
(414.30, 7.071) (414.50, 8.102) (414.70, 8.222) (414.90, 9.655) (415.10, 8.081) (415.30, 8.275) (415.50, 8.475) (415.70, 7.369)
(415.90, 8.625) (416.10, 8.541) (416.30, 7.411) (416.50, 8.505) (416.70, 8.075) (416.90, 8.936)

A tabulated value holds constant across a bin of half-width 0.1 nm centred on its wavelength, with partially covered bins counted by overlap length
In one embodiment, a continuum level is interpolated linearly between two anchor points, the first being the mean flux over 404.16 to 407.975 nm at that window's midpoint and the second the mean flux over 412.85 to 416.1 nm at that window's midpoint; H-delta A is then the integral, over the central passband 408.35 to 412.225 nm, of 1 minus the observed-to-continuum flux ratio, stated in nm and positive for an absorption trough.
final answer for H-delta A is 0.12 nm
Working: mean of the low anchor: 8.5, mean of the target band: 8.23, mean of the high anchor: 8.47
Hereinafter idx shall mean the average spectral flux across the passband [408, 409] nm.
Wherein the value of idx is 8.46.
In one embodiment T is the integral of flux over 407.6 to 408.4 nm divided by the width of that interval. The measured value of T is 7.94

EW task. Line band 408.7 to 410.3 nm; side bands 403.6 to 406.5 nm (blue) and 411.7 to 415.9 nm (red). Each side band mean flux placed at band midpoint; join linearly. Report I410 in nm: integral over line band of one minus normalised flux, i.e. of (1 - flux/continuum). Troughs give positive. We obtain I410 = 0.12 nm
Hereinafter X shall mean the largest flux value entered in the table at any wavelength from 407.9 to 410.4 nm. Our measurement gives 9.339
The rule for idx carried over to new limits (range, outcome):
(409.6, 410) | 7.54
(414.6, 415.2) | 8.65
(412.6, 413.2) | 7.85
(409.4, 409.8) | 8.11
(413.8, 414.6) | 8.34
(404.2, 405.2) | 8.86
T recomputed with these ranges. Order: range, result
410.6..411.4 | 8.55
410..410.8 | 6.39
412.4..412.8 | 7.78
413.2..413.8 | 8.94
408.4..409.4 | 8.63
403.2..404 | 8.39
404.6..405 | 9.22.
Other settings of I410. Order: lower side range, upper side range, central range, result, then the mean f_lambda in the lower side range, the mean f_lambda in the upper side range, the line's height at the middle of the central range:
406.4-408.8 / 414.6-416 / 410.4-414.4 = -0.028 nm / 8.55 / 8.39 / 8.45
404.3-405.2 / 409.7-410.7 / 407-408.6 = -0.100 nm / 8.9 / 6.66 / 7.65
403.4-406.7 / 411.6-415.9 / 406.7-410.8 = 0.268 nm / 8.58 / 8.47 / 8.53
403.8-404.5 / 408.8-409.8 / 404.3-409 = 0.130 nm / 8.92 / 8.52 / 8.73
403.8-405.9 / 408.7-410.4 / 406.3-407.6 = -0.113 nm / 8.57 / 7.78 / 8.22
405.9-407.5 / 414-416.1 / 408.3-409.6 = 0.034 nm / 8.98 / 8.33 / 8.81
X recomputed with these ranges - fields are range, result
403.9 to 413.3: 10.14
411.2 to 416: 9.759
